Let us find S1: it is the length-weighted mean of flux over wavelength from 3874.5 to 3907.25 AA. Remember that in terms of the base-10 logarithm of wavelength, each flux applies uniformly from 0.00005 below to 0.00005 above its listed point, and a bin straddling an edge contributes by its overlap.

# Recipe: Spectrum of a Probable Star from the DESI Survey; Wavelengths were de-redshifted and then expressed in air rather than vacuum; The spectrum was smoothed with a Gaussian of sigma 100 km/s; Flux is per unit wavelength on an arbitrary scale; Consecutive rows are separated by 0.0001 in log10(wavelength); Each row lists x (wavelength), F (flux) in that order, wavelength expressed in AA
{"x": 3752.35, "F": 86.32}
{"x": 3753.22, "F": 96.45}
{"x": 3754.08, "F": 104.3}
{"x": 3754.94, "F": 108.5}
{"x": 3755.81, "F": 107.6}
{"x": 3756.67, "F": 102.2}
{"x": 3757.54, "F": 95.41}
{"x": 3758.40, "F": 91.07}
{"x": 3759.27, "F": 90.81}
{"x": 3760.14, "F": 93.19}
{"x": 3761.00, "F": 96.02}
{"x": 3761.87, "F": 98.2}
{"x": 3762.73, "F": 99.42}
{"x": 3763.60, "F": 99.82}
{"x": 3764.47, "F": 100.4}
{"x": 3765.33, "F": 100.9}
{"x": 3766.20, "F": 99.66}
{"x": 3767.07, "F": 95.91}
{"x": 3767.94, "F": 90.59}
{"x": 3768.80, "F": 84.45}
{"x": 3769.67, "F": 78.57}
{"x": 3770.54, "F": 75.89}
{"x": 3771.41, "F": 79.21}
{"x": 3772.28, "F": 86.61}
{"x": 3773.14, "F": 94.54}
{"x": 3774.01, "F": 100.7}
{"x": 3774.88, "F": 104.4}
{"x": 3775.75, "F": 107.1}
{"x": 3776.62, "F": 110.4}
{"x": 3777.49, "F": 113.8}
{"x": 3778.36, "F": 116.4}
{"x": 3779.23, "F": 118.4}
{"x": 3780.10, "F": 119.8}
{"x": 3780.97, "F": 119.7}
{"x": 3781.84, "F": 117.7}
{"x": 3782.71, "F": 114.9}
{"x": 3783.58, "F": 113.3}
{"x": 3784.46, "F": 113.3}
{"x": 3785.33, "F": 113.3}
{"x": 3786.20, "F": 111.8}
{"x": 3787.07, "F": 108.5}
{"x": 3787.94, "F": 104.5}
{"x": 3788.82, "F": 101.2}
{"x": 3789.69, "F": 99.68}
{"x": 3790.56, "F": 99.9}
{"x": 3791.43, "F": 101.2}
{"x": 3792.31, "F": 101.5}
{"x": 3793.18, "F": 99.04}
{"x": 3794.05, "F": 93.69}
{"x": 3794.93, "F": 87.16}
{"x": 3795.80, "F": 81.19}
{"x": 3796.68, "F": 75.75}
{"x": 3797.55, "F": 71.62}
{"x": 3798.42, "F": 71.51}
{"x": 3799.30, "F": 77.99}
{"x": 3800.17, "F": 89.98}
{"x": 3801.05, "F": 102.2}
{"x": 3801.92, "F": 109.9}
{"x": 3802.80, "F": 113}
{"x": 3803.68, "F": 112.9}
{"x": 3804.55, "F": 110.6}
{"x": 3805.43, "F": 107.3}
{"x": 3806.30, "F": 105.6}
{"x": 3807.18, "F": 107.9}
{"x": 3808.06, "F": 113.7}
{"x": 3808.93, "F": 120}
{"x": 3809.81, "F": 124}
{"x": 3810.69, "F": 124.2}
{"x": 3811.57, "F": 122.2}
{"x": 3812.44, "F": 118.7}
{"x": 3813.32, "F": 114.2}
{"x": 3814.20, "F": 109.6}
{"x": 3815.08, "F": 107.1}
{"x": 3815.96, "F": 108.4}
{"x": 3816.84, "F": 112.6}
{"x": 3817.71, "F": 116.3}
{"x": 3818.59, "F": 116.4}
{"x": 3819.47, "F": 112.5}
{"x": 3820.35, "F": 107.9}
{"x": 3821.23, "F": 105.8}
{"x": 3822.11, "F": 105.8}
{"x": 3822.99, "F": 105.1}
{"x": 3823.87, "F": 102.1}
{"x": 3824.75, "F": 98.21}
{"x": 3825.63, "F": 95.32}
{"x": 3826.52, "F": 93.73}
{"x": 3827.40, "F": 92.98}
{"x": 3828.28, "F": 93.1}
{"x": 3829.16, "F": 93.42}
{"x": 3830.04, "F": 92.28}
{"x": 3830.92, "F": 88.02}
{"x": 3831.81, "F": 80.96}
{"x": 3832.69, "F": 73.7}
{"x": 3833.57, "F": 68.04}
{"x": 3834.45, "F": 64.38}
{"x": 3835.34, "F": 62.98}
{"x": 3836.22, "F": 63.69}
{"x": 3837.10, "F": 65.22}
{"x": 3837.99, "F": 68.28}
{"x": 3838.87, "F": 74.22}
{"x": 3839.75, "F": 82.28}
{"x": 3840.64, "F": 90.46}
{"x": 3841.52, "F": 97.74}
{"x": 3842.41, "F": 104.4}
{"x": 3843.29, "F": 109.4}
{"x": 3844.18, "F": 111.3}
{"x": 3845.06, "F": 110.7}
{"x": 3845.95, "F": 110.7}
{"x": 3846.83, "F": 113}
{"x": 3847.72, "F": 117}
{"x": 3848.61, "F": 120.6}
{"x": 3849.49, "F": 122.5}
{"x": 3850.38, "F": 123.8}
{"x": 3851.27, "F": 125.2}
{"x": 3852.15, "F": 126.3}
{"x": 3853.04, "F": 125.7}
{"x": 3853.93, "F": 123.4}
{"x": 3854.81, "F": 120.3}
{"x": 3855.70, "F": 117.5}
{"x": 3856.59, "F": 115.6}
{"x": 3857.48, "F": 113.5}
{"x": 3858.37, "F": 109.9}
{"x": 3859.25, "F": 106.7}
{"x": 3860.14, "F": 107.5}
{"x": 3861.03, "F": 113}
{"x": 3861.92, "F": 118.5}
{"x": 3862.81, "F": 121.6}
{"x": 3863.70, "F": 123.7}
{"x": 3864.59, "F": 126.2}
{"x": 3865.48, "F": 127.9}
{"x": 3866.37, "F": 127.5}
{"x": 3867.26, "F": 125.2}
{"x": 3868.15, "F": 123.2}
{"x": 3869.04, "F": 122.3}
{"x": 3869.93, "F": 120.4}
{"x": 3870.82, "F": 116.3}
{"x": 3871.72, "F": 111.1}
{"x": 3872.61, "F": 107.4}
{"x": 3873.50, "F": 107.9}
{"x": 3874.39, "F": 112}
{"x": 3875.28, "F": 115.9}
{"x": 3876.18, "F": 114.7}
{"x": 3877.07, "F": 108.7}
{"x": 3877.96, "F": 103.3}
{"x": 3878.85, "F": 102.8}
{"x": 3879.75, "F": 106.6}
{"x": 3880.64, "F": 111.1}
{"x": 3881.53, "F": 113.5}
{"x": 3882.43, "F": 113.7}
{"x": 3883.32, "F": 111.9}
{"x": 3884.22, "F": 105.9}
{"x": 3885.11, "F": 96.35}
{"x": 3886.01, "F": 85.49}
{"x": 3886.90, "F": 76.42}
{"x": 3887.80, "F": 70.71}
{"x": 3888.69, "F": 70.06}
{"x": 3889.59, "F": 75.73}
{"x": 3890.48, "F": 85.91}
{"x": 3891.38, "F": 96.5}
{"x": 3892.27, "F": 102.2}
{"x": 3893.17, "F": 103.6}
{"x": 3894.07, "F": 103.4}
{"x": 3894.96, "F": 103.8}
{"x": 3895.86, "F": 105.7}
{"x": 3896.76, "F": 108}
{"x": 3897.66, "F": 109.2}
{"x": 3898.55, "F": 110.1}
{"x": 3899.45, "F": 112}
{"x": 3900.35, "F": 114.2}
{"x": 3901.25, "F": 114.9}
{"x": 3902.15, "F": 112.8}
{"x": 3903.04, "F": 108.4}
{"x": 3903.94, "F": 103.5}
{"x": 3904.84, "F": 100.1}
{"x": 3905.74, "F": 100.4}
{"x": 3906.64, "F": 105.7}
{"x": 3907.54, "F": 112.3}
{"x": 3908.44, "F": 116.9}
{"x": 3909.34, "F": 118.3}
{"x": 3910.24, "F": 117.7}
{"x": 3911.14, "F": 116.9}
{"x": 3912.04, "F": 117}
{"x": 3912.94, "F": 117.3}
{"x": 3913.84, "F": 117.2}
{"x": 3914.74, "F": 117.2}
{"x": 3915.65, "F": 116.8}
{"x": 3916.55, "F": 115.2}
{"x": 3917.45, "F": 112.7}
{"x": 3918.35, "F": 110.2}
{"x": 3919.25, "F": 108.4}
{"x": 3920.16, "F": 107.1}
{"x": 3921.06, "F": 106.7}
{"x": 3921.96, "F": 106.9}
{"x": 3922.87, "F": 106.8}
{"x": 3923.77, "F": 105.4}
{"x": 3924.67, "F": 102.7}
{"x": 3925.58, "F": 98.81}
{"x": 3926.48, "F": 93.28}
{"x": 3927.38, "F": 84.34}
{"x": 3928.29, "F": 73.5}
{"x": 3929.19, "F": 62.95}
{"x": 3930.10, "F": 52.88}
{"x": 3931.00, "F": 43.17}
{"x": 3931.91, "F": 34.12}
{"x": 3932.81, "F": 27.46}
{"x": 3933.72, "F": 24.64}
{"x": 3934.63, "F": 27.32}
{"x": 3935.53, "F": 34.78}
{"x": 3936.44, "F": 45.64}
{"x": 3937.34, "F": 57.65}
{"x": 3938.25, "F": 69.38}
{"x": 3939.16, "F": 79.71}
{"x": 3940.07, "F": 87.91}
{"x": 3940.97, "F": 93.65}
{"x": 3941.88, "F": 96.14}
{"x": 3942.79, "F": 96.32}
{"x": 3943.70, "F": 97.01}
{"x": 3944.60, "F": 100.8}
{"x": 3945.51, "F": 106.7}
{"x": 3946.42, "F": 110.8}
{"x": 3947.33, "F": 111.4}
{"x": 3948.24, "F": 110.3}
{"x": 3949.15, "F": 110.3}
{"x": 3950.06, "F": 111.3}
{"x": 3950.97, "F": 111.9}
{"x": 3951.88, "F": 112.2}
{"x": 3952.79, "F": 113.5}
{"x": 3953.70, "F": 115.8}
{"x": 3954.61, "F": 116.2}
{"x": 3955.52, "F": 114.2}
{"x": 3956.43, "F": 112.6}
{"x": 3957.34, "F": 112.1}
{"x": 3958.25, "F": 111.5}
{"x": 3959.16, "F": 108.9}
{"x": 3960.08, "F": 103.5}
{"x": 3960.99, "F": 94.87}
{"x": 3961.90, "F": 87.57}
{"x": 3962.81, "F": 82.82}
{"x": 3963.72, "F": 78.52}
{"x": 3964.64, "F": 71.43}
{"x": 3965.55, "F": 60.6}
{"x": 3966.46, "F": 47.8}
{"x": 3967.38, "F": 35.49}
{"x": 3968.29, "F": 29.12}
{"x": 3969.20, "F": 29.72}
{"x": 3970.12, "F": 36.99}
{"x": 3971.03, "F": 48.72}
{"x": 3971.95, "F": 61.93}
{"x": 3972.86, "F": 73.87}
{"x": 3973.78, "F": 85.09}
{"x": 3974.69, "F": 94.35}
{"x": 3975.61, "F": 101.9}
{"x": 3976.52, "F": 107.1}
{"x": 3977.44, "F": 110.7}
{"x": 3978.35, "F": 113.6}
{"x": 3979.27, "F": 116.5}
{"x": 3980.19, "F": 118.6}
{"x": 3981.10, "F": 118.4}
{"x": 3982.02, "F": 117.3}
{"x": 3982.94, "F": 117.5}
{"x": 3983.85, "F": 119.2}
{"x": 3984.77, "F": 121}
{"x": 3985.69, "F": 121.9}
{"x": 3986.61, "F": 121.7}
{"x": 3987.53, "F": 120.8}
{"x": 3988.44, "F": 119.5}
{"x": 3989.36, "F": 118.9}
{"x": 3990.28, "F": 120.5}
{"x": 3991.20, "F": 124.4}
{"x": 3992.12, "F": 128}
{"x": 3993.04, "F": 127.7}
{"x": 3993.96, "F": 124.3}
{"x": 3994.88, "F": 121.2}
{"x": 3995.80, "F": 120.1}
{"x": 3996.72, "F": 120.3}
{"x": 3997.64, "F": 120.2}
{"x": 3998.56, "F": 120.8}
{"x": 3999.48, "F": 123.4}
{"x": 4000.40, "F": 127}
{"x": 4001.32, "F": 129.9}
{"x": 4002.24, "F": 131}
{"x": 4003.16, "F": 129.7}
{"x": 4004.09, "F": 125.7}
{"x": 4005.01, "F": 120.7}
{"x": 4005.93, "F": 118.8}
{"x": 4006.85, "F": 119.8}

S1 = 102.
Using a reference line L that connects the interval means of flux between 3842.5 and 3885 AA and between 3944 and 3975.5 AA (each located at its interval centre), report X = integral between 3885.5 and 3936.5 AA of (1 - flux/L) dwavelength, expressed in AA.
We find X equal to 4.4 AA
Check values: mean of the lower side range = 116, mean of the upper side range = 88.8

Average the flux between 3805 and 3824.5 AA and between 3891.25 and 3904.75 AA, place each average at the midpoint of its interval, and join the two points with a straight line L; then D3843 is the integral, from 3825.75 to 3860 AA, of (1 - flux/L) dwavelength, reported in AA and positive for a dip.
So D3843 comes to 3.4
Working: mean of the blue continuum 112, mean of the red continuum 107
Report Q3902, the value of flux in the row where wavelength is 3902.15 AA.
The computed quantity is 112.8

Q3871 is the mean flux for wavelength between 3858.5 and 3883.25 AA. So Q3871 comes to 115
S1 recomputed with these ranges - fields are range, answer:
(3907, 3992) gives 94.3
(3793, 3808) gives 95.5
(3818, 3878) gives 106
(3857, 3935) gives 102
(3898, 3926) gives 111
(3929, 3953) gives 78.7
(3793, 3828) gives 104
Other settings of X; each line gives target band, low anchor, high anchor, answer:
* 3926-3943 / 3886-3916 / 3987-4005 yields 7.55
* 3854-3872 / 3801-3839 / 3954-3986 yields -3.95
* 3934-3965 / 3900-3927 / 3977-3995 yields 5.78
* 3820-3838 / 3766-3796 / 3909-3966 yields 2.21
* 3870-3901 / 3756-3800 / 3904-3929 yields 0.63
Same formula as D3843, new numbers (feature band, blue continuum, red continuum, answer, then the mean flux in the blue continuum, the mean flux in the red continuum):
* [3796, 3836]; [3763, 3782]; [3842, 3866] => 3.5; 100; 117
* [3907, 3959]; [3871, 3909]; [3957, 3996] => 2.8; 104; 97.2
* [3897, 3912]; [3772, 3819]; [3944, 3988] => -1.6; 106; 96.7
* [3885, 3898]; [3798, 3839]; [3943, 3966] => 1.0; 98.5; 103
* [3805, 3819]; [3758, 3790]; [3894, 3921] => -1.3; 102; 111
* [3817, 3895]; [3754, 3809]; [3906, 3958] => -4.9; 100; 94.9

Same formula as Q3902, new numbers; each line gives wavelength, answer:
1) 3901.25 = 114.9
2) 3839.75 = 82.28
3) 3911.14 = 116.9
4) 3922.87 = 106.8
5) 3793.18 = 99.04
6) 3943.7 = 97.01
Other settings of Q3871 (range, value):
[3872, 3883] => 110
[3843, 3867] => 118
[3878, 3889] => 97.6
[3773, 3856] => 103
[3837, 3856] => 108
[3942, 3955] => 109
